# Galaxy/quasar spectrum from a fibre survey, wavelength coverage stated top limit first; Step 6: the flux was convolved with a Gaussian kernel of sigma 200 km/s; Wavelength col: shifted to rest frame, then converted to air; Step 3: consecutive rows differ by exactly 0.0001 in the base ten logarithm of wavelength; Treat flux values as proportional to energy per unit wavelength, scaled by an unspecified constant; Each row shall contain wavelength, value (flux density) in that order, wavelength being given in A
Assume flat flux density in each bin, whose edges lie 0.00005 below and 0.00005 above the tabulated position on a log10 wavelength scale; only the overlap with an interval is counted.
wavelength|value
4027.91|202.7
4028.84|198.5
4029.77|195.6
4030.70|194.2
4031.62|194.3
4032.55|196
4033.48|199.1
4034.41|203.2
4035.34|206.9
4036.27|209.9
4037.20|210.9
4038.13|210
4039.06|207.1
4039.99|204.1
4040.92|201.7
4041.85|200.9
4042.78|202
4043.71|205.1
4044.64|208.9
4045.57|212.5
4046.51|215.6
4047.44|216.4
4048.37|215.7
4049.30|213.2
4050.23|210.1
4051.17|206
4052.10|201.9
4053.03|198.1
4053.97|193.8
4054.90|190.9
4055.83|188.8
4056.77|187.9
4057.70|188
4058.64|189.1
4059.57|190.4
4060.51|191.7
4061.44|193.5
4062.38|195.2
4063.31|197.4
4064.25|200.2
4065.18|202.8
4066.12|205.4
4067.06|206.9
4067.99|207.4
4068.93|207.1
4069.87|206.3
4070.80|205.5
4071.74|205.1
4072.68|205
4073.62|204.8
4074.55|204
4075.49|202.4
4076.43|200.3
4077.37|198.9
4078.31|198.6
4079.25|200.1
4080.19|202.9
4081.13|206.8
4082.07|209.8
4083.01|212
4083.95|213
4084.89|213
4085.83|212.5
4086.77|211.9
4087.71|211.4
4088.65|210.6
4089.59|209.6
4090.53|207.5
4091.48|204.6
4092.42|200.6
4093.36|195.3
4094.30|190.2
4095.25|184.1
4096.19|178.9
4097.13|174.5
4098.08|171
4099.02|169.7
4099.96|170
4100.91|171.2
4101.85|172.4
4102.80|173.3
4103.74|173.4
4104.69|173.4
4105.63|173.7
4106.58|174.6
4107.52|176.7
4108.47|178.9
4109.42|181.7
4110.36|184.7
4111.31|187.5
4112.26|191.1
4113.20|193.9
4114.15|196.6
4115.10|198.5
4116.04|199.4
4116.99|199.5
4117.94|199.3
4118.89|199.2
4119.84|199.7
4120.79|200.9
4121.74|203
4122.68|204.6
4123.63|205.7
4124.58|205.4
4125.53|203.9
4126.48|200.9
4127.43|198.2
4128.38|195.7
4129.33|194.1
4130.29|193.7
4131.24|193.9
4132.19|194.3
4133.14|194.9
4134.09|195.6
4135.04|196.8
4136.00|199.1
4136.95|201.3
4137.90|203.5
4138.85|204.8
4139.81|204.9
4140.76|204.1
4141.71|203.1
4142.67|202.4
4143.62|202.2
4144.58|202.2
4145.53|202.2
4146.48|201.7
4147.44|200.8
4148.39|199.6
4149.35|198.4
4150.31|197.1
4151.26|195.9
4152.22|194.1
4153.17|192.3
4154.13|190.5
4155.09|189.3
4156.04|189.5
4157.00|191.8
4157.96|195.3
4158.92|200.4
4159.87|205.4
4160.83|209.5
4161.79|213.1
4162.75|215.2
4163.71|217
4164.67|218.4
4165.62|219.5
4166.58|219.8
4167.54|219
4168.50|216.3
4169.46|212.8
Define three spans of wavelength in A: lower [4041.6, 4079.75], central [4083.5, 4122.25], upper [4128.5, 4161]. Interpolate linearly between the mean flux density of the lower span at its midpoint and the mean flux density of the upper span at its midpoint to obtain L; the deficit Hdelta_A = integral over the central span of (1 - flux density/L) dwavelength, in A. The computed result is 1.7 A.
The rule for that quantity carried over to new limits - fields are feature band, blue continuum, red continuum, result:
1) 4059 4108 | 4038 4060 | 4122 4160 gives 1.3 A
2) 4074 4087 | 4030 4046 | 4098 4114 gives -1.3 A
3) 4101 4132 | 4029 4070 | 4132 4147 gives 1.5 A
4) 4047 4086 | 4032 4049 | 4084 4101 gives -0.3 A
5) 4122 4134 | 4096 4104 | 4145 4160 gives -0.9 A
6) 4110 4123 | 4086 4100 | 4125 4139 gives 0.0 A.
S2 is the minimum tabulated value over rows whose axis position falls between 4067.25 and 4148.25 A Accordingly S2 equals 169.7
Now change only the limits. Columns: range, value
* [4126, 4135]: 193.7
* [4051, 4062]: 187.9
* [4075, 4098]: 174.5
